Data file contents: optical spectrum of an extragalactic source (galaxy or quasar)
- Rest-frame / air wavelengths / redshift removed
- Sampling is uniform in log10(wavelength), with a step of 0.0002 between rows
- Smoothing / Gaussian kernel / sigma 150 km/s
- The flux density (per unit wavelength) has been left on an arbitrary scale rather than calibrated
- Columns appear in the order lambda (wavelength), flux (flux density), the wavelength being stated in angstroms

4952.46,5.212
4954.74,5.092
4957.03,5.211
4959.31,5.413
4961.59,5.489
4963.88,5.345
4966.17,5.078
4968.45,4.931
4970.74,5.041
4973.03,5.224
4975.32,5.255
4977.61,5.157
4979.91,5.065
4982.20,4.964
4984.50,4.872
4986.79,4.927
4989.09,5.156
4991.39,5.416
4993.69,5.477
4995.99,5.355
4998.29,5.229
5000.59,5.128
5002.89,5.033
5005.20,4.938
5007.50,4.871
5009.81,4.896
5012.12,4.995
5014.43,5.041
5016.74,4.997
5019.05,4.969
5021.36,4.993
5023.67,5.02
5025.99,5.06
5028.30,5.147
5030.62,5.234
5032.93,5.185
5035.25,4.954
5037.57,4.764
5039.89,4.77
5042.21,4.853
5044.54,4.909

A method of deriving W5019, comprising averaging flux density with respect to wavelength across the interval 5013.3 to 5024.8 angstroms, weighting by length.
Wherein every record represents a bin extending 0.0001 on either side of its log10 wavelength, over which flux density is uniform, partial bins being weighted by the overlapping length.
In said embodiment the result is 5.01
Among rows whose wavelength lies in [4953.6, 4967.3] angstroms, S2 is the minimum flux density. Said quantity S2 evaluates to 5.078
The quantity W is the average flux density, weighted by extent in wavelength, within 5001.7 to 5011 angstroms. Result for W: 4.93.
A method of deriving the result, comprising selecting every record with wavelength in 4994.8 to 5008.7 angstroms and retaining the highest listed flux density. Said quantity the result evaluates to 5.355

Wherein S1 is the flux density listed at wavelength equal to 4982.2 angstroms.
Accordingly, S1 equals 4.964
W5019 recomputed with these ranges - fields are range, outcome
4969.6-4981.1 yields 5.15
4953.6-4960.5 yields 5.24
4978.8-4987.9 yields 4.96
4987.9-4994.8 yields 5.34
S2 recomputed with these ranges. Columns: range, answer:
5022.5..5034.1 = 5.02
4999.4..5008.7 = 4.871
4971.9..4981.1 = 5.065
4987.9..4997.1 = 5.156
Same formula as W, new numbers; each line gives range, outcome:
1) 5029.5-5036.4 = 5.13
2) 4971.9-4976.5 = 5.24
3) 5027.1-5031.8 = 5.2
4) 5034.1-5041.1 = 4.83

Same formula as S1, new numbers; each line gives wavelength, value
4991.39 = 5.416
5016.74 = 4.997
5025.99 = 5.06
